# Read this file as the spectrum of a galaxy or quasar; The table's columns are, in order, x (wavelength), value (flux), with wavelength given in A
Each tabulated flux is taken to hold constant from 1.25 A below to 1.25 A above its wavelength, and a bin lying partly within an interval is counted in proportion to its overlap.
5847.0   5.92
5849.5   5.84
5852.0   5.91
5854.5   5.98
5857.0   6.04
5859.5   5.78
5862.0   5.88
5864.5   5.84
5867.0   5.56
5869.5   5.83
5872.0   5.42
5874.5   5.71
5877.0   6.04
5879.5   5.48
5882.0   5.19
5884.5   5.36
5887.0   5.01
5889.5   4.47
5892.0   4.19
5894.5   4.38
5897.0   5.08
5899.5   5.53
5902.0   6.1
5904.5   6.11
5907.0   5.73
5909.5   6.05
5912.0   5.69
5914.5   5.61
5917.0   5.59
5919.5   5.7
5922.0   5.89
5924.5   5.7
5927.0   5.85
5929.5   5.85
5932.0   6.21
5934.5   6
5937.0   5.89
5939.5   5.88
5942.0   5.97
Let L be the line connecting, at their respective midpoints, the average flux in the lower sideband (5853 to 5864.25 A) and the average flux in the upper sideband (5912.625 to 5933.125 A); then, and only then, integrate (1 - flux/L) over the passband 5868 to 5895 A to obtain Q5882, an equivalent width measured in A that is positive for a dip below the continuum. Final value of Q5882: 3.0 A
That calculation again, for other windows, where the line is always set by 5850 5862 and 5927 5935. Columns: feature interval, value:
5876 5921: 4.2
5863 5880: 0.6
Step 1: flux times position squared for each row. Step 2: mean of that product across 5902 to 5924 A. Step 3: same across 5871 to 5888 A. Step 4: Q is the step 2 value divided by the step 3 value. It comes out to 1.08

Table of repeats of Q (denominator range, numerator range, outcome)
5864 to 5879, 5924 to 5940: 1.06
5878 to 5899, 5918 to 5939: 1.21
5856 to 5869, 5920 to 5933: 1.03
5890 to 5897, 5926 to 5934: 1.36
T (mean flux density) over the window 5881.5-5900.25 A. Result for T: 4.87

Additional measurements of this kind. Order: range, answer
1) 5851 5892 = 5.55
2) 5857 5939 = 5.59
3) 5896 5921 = 5.73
